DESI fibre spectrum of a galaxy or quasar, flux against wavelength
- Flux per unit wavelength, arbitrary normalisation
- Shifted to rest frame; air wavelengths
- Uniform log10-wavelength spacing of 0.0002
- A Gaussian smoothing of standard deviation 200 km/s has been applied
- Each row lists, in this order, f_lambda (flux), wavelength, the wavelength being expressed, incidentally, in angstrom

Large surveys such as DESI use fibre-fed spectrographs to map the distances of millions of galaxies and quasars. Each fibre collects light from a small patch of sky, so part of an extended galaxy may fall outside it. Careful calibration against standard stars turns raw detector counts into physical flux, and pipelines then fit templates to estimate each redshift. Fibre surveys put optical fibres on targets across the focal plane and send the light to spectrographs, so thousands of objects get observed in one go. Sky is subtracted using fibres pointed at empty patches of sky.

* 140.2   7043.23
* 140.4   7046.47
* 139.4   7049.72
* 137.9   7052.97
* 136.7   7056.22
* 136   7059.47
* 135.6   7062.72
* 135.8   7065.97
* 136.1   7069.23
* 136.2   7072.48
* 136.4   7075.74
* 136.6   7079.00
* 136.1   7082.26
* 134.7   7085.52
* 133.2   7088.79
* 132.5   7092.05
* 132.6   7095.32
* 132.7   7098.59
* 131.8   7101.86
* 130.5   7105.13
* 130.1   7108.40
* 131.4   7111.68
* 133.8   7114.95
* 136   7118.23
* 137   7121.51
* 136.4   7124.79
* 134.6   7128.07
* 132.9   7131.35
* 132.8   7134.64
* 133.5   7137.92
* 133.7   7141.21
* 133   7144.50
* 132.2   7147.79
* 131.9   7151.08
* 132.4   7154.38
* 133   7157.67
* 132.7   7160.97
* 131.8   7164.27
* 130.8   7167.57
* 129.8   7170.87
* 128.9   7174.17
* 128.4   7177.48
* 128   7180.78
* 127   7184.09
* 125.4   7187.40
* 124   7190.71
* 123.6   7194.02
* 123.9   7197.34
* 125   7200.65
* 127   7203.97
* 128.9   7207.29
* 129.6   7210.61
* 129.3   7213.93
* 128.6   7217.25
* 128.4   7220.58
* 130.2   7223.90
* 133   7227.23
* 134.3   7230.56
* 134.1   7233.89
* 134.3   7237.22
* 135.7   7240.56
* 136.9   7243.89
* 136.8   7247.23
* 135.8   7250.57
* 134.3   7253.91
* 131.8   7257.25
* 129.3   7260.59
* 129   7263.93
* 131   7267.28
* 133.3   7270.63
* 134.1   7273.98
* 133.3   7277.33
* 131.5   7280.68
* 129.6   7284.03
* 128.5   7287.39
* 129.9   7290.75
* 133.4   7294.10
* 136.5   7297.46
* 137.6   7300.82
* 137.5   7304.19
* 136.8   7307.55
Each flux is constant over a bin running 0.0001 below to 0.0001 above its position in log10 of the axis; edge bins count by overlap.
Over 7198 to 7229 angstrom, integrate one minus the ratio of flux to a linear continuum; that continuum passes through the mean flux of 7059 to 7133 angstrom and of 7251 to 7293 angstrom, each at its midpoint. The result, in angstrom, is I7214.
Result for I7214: 0.86 angstrom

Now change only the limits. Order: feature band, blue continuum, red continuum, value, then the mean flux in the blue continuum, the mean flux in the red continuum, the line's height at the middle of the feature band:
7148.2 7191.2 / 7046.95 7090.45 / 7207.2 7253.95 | 1.39 angstrom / 136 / 133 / 134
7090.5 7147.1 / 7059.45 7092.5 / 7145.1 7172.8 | 0.15 angstrom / 135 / 132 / 134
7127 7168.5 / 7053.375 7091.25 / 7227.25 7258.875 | 0.80 angstrom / 136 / 135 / 135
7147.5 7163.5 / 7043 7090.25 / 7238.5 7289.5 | 0.29 angstrom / 137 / 133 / 135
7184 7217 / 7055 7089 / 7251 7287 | 1.67 angstrom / 136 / 132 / 133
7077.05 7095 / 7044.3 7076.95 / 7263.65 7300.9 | 0.27 angstrom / 137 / 132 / 137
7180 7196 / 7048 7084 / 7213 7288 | 1.00 angstrom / 137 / 132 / 134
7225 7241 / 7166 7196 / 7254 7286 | -0.52 angstrom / 127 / 132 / 130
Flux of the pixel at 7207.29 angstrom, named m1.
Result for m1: 128.9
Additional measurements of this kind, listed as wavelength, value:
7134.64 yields 132.8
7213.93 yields 129.3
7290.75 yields 129.9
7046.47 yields 140.4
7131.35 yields 132.9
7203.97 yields 127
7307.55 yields 136.8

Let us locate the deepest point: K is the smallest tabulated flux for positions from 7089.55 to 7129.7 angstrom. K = 130.1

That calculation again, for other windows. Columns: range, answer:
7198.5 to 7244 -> 125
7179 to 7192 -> 124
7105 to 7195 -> 123.6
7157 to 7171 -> 129.8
